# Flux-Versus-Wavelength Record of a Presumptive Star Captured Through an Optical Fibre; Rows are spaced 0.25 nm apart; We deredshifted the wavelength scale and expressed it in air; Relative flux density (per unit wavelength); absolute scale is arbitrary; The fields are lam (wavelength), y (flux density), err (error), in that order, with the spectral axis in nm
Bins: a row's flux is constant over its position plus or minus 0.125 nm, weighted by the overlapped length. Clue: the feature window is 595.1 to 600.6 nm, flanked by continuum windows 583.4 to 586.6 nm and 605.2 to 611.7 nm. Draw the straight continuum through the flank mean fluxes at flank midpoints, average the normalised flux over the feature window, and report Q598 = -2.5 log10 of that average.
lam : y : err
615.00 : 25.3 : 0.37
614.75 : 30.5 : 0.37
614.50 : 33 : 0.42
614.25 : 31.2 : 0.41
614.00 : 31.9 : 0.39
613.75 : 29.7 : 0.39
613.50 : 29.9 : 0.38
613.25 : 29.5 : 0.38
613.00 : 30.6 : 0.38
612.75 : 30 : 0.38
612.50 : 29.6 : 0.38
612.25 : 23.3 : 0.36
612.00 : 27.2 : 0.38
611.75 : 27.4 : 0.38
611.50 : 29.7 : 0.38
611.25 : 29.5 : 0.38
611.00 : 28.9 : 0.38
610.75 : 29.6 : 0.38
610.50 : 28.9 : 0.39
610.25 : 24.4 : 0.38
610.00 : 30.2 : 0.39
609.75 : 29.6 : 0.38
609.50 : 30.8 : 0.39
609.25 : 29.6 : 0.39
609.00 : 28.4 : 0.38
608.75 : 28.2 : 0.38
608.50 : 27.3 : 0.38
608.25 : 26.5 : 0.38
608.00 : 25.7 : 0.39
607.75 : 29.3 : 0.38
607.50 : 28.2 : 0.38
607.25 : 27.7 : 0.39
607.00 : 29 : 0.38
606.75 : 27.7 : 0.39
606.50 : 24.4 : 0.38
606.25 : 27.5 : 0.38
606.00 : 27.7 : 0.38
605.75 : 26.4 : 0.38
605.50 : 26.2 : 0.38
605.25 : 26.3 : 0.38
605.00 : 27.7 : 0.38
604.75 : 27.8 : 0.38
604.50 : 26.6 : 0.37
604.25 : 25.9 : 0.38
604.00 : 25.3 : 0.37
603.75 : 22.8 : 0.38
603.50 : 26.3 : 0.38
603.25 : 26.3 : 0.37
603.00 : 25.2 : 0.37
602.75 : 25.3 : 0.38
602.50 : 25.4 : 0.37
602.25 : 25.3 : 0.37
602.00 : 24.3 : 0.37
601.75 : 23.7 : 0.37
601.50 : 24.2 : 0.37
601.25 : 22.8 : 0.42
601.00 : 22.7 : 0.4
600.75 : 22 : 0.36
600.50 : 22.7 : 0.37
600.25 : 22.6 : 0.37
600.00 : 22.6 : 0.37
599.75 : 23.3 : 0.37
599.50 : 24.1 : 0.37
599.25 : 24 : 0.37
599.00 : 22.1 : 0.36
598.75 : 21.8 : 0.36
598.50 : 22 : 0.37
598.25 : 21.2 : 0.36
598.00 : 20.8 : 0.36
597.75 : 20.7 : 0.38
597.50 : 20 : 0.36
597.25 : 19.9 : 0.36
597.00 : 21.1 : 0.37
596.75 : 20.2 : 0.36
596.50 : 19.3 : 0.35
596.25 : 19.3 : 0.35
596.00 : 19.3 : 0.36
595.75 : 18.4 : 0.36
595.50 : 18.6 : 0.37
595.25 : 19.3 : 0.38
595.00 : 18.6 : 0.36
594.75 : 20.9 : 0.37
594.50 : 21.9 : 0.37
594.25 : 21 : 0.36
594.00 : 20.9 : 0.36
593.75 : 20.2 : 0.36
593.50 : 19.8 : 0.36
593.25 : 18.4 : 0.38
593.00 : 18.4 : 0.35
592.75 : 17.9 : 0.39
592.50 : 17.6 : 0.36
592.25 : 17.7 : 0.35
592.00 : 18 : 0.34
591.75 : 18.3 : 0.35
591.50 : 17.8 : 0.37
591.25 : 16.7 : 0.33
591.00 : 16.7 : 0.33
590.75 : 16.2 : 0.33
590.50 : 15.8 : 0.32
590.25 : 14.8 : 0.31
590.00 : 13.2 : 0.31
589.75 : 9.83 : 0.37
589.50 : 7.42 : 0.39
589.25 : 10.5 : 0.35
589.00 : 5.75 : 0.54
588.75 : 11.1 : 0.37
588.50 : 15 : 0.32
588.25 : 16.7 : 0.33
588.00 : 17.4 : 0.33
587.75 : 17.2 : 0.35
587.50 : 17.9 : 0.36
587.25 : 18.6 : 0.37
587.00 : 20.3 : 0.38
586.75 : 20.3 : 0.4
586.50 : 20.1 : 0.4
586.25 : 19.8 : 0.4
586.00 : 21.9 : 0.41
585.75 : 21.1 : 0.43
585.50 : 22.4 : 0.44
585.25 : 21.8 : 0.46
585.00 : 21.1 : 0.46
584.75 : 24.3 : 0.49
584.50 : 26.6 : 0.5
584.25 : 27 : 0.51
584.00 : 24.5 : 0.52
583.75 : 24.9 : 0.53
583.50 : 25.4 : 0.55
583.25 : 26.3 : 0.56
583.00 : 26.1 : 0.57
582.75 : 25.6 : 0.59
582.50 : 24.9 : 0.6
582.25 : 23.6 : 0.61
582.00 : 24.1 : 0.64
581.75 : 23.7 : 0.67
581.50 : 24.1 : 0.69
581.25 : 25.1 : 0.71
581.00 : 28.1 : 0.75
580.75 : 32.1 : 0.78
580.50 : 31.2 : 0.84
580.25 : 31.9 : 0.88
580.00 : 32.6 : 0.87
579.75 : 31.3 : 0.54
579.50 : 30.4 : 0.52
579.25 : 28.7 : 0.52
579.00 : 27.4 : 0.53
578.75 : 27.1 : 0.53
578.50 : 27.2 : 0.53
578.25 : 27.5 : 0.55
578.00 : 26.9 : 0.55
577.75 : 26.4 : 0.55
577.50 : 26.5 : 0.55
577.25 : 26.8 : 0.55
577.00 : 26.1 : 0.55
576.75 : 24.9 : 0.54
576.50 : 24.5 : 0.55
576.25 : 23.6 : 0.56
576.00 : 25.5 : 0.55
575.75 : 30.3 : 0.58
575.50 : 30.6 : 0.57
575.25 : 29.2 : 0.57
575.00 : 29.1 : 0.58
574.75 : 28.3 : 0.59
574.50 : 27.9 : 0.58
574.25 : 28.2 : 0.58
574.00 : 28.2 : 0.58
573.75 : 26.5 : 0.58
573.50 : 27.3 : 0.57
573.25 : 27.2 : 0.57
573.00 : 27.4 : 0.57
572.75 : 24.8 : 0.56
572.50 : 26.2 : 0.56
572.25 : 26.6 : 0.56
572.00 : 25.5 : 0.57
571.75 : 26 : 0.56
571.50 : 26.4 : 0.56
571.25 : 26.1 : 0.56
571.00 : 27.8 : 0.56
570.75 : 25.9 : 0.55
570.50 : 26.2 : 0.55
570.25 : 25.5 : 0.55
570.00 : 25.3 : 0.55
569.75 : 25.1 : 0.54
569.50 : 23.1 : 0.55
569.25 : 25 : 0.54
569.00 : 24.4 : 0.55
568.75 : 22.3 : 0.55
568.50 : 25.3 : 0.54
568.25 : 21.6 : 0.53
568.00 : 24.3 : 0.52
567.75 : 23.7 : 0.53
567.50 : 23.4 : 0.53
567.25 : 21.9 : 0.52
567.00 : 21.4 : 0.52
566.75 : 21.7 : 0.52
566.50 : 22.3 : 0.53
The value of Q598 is 0.22 mag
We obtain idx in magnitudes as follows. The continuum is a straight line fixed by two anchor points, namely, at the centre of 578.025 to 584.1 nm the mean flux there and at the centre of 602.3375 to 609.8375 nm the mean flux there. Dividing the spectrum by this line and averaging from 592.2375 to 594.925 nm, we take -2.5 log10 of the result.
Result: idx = 0.35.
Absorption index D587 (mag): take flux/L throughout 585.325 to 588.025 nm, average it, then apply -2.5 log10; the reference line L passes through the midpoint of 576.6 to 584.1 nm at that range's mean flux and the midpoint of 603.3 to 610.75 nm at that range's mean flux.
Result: 0.339 mag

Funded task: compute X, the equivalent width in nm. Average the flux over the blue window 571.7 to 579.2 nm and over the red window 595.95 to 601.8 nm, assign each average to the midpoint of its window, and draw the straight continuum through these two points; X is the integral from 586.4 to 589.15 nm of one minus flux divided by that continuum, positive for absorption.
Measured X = 0.90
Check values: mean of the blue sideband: 27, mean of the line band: 16.3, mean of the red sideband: 21.8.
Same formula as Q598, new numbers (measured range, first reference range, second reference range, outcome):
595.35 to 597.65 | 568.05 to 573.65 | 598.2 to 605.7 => 0.245 mag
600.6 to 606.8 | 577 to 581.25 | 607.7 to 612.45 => 0.116 mag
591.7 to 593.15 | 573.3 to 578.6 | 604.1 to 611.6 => 0.463 mag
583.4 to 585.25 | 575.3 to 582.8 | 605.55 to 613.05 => 0.118 mag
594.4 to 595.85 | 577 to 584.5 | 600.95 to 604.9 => 0.298 mag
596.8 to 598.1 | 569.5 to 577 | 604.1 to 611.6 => 0.320 mag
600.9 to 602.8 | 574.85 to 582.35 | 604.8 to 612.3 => 0.150 mag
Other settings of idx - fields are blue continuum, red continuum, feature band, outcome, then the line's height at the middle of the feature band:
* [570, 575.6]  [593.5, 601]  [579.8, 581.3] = -0.21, 25.2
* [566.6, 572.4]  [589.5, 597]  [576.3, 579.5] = -0.20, 22.2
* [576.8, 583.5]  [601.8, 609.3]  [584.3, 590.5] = 0.48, 27.1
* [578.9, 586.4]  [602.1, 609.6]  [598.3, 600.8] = 0.17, 26.6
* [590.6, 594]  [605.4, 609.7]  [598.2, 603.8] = 0.00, 23.6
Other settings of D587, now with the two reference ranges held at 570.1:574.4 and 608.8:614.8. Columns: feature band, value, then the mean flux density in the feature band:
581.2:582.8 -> 0.12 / 24.4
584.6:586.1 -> 0.23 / 22.2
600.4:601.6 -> 0.24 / 22.9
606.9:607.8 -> 0.02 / 28.5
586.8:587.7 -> 0.41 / 18.9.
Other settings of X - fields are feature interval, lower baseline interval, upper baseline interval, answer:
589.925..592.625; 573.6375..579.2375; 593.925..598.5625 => 0.64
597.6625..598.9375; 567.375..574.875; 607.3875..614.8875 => 0.30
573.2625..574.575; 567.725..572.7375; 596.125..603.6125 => -0.14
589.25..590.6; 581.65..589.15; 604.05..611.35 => 0.63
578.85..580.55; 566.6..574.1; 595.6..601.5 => -0.47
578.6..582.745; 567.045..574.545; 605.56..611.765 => -0.27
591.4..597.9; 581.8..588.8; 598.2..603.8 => 1.00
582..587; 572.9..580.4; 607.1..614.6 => 0.82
